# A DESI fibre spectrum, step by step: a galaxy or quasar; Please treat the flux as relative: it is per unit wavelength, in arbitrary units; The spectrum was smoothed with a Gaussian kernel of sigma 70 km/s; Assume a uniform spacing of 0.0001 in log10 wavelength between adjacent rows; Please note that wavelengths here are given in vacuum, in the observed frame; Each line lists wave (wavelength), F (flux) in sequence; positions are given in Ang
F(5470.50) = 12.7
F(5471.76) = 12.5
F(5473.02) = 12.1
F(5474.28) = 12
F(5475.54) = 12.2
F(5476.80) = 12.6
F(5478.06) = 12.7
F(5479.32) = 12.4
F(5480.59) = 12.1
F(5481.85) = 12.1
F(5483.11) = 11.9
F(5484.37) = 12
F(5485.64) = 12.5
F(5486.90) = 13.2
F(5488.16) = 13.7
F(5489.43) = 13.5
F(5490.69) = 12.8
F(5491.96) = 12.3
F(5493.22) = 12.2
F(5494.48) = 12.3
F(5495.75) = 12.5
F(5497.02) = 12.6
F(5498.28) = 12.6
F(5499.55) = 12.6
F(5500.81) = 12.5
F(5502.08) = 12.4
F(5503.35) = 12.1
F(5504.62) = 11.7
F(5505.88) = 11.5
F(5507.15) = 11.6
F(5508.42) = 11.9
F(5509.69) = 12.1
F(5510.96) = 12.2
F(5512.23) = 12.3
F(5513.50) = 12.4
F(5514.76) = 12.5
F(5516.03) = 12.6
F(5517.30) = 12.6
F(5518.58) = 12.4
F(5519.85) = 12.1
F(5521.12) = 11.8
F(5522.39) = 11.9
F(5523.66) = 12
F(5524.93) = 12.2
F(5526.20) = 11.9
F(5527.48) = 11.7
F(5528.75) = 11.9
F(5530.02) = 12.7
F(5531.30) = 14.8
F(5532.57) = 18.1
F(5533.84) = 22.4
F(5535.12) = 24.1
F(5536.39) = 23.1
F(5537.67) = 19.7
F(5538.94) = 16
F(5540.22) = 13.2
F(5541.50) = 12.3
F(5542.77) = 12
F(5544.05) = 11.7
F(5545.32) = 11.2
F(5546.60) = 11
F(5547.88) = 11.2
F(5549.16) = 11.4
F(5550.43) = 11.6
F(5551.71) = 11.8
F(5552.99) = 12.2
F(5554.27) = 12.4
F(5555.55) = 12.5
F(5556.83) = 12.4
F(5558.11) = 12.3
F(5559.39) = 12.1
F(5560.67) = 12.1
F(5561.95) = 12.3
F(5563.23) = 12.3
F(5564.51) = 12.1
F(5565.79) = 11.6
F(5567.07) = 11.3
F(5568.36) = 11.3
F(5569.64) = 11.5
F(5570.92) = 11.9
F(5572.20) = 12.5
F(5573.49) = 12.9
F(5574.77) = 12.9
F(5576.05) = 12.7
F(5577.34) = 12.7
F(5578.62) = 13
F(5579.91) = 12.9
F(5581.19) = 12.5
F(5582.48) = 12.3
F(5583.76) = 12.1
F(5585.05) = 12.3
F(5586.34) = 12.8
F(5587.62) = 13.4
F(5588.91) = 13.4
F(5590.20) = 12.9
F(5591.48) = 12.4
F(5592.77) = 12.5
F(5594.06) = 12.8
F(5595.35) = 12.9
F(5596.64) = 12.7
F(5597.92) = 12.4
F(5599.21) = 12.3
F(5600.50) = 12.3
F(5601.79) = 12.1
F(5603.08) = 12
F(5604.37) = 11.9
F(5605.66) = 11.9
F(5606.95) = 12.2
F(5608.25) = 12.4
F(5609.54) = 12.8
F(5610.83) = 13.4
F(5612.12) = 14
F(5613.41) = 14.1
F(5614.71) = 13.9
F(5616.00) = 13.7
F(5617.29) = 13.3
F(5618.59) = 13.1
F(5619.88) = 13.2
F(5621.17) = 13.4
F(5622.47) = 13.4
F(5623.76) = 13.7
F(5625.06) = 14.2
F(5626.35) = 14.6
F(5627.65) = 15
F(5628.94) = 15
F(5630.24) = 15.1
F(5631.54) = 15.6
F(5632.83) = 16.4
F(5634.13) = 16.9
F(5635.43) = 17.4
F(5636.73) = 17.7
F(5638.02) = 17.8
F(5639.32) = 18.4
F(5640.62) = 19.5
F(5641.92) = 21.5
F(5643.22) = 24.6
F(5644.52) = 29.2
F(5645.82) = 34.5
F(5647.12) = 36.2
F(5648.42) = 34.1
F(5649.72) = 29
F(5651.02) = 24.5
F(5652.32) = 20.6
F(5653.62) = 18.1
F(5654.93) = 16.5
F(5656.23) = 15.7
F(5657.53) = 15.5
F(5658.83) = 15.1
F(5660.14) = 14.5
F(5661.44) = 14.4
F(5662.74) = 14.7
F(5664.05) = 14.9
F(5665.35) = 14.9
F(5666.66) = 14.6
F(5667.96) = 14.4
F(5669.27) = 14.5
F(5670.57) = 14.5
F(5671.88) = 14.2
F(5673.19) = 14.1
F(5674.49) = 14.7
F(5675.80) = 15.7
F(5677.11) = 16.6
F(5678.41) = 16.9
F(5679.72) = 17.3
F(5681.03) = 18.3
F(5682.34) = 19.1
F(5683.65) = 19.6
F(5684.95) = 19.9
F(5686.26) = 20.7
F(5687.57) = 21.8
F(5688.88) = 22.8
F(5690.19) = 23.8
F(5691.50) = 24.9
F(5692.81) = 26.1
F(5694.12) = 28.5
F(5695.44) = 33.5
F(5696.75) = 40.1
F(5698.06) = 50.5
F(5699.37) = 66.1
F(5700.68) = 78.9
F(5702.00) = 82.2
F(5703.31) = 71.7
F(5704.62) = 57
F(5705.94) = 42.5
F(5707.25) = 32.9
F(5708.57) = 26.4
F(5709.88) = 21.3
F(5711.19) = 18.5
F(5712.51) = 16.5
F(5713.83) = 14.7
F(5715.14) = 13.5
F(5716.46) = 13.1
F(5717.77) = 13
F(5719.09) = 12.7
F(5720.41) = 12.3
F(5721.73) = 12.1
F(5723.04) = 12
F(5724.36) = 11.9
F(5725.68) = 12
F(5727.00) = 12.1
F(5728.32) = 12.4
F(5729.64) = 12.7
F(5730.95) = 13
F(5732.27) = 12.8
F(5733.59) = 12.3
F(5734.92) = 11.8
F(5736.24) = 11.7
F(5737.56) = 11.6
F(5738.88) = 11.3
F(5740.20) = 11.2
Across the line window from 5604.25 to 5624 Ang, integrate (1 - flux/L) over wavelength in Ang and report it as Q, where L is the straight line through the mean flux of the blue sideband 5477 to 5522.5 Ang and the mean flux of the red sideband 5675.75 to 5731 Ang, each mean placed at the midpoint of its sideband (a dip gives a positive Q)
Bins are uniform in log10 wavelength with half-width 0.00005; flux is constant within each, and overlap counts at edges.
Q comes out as 6.9 Ang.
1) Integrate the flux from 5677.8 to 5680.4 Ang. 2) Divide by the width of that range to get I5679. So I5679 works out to 17.1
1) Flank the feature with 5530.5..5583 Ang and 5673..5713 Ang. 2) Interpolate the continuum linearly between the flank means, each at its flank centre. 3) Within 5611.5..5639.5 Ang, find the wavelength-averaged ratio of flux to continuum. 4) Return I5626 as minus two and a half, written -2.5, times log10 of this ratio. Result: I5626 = 0.46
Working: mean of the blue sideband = 13.4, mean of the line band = 14.9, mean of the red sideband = 31.9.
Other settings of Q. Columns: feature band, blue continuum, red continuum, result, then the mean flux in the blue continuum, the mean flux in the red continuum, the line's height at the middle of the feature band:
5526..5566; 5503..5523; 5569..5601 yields -4.56 Ang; 12.1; 12.6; 12.3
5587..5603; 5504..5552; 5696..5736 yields 4.93 Ang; 13.4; 27.1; 18.3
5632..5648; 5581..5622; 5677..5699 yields -3.43 Ang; 12.8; 25.5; 18.4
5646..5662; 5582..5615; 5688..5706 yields 4.82 Ang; 12.7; 46.1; 31.5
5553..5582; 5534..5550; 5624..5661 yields 7.03 Ang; 14.9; 20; 16.2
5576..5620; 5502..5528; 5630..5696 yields 9.72 Ang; 12.1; 19.8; 16.4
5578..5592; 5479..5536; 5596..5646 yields 1.84 Ang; 13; 15.4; 14.7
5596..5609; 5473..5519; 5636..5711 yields 5.32 Ang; 12.4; 26.3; 20.7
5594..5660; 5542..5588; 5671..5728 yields 7.01 Ang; 12.1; 26.2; 18.6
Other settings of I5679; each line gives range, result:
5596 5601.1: 12.4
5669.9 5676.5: 14.6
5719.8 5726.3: 12.1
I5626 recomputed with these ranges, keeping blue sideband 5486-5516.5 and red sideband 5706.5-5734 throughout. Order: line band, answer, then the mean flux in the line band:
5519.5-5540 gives -0.20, 15.4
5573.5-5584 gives 0.06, 12.7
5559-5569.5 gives 0.12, 11.9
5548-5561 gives 0.09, 12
